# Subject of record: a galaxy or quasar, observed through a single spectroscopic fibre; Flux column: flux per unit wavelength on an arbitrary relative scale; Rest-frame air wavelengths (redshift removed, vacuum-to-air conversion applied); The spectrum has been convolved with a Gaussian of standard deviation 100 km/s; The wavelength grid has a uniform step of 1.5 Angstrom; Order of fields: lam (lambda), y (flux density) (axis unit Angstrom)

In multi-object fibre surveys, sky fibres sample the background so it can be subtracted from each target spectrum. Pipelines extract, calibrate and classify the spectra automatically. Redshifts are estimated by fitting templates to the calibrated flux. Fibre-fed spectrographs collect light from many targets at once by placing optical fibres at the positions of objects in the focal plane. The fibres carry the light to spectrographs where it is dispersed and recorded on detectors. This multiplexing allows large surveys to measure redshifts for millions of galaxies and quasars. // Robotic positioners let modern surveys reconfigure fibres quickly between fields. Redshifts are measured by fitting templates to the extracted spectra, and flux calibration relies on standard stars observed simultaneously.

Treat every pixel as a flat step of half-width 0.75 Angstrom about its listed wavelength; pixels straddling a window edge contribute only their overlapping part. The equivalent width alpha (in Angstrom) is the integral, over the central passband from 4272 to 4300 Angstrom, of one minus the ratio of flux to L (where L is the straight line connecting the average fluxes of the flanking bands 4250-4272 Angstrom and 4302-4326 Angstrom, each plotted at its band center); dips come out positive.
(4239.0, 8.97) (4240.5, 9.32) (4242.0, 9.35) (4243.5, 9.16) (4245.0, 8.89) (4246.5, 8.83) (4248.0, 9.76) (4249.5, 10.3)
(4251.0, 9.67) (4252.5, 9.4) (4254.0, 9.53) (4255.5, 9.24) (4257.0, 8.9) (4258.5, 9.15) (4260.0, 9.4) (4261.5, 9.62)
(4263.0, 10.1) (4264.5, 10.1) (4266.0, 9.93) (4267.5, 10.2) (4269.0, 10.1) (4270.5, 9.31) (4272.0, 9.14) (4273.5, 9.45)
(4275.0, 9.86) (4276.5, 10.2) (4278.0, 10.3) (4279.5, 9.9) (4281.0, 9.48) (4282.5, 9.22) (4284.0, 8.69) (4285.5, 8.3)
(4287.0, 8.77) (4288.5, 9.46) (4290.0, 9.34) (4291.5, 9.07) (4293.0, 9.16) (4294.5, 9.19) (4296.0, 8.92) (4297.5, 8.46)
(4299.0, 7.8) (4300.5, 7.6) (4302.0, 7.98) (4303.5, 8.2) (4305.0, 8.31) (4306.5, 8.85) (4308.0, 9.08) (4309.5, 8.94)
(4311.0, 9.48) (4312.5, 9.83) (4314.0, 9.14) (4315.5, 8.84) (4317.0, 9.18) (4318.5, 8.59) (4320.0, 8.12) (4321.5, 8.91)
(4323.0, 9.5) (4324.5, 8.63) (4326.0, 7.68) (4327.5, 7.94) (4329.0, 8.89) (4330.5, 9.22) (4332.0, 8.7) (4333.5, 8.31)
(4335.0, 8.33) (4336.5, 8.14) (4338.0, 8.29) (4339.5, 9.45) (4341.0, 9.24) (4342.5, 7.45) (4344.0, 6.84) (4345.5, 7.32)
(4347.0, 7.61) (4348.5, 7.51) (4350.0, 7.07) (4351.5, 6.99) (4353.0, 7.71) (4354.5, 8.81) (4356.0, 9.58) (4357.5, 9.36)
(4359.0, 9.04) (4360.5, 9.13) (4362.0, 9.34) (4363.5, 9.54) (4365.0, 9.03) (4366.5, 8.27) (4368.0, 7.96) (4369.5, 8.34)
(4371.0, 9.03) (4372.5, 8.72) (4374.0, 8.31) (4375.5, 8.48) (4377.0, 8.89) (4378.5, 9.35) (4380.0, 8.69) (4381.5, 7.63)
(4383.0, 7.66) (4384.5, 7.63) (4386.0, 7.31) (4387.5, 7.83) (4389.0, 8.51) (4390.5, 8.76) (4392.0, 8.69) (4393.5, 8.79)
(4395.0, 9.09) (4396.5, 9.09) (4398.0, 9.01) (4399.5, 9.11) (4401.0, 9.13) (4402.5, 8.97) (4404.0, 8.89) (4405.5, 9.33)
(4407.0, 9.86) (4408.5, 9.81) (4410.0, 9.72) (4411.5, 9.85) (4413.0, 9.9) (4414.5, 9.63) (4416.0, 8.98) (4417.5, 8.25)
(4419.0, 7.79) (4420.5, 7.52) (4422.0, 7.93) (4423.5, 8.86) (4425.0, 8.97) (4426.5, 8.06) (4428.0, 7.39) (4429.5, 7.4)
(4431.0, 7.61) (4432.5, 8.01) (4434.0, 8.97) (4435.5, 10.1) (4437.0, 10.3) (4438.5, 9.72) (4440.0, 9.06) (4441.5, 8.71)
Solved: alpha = 0.2 Angstrom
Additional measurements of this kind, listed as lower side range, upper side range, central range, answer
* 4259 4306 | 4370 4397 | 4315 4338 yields 0.77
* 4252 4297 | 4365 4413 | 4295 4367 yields 4.55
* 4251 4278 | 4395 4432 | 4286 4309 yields 1.90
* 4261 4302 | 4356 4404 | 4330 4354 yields 2.46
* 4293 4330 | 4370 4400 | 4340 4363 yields 0.98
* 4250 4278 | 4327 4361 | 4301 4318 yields 0.01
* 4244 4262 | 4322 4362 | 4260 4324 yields -1.57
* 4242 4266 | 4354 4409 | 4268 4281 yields -0.56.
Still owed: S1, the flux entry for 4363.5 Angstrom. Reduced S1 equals 9.54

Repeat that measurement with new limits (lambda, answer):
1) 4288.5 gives 9.46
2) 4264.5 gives 10.1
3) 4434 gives 8.97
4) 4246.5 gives 8.83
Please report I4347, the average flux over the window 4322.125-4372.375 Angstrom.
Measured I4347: 8.44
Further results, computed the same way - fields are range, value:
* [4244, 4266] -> 9.5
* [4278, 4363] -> 8.64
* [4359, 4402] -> 8.63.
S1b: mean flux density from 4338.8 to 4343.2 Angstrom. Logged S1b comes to 8.72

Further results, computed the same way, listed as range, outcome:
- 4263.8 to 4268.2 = 10.1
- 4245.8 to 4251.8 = 9.64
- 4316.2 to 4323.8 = 8.86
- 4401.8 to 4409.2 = 9.37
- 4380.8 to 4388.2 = 7.61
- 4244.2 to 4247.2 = 8.87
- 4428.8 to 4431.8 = 7.52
